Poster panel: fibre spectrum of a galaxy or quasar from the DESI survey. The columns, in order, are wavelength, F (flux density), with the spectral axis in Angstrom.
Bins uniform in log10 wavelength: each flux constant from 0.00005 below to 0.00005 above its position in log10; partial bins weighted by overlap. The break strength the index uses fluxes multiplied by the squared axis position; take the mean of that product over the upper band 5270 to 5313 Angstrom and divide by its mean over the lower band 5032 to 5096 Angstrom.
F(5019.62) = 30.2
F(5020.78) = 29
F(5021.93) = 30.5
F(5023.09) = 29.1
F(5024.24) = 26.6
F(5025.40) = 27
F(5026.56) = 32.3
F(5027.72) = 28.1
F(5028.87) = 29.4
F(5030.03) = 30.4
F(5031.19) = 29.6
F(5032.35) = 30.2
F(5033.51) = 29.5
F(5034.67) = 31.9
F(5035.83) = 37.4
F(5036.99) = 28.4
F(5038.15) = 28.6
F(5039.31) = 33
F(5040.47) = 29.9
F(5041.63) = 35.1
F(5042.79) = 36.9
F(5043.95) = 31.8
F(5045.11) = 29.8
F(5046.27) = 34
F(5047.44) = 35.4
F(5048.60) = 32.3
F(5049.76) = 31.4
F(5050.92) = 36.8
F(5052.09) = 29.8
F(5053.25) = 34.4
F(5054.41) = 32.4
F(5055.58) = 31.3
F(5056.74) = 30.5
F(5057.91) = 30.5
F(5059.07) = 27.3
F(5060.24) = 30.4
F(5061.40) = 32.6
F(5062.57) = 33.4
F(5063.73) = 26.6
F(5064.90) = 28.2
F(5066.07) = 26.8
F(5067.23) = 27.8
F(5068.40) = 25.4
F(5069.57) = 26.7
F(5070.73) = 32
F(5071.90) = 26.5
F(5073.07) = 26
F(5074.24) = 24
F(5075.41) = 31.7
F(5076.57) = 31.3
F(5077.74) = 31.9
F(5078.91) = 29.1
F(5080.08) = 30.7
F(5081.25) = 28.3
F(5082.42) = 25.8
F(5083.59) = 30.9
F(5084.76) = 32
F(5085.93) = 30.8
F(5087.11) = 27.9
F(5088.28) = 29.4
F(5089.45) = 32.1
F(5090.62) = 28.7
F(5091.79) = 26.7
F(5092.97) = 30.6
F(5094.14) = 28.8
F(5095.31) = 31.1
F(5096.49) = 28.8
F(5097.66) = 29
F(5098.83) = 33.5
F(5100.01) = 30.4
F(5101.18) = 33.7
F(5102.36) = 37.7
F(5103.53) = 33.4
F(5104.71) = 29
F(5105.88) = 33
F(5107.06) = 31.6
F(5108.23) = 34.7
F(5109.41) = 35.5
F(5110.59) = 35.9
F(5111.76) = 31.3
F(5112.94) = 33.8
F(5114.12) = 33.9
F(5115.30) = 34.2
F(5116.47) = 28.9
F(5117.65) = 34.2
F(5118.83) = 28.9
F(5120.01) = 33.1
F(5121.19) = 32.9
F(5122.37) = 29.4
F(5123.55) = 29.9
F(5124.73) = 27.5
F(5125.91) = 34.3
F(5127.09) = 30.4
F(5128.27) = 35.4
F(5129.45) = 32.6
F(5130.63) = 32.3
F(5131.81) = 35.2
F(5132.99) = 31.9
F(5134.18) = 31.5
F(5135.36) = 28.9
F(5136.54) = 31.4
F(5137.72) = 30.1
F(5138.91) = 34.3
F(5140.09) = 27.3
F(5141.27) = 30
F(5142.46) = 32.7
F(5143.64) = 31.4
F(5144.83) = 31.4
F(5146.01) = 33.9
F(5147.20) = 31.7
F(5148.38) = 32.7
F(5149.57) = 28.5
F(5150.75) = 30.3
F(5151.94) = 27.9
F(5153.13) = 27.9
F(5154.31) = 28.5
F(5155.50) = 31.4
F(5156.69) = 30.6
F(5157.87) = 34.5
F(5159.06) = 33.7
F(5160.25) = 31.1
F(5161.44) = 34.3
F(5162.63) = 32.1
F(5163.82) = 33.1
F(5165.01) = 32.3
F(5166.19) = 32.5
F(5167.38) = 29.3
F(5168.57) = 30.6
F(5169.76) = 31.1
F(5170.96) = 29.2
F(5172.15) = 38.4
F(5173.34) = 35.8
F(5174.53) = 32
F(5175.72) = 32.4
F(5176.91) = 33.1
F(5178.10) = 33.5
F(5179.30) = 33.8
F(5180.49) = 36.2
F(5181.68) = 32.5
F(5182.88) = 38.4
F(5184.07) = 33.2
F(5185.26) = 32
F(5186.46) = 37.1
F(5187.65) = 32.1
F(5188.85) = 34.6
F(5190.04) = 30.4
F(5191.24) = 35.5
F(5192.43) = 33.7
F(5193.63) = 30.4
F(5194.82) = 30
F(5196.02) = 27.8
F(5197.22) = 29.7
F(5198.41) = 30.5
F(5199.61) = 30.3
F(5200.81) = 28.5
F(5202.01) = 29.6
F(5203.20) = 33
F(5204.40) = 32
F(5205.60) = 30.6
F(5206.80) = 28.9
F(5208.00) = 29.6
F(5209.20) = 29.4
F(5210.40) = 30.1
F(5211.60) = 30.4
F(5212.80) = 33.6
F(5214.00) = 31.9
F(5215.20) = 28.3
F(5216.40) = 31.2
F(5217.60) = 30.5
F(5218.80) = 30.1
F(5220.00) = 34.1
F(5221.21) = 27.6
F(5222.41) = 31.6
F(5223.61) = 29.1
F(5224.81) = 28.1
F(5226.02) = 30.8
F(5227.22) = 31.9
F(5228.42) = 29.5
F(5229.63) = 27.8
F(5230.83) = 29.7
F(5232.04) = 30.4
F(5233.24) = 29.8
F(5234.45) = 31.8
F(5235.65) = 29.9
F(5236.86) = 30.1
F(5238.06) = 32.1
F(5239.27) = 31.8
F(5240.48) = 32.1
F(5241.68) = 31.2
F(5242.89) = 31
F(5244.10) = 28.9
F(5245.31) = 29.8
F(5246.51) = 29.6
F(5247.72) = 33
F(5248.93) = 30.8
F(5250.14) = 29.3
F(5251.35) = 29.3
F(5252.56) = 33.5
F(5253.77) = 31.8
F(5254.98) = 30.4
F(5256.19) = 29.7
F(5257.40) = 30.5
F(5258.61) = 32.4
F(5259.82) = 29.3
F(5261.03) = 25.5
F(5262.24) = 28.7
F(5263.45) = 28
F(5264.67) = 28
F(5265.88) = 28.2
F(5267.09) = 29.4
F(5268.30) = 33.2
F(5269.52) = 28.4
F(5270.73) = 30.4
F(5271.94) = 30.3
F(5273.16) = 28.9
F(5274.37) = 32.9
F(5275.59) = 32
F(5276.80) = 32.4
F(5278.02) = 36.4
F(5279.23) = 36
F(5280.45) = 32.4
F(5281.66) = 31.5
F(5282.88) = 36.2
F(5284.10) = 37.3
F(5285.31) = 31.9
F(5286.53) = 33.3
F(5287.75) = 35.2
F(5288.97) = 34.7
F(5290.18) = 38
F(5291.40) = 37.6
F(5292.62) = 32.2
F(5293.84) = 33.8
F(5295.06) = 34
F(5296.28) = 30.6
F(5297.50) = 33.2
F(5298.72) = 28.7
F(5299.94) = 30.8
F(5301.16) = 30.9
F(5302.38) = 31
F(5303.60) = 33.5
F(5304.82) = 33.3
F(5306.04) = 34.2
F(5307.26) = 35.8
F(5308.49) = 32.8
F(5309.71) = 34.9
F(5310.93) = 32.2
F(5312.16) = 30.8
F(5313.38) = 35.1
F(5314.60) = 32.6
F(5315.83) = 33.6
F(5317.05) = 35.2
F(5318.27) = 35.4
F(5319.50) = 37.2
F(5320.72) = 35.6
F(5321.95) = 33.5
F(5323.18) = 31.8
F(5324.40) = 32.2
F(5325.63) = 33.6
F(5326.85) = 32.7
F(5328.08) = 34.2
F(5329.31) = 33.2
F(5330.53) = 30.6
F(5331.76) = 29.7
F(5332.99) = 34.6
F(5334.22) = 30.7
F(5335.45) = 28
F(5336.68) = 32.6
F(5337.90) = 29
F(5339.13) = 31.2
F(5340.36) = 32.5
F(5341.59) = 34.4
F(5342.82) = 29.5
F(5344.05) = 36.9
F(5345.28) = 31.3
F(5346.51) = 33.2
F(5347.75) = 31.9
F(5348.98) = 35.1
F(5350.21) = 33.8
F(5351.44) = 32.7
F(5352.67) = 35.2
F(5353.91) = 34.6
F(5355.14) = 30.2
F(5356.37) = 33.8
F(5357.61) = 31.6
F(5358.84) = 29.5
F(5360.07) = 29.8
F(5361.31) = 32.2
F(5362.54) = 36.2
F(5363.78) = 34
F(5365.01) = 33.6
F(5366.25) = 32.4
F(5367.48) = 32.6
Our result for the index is 1.19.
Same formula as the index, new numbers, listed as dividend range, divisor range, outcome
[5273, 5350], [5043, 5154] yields 1.16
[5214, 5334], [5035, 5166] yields 1.09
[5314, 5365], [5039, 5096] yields 1.20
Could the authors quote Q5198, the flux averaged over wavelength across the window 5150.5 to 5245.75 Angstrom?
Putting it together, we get 31.4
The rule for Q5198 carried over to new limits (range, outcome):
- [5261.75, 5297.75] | 32.5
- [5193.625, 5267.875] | 30.2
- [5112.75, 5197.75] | 32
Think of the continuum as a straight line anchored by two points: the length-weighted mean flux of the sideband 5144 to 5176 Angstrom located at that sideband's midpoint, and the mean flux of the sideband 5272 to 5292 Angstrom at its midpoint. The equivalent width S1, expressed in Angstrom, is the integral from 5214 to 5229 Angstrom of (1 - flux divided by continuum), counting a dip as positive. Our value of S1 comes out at 1.2 Angstrom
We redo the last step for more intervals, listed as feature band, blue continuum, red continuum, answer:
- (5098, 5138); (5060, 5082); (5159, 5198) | -2.4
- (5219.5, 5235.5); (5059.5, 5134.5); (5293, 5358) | 0.9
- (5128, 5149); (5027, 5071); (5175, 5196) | 0.4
